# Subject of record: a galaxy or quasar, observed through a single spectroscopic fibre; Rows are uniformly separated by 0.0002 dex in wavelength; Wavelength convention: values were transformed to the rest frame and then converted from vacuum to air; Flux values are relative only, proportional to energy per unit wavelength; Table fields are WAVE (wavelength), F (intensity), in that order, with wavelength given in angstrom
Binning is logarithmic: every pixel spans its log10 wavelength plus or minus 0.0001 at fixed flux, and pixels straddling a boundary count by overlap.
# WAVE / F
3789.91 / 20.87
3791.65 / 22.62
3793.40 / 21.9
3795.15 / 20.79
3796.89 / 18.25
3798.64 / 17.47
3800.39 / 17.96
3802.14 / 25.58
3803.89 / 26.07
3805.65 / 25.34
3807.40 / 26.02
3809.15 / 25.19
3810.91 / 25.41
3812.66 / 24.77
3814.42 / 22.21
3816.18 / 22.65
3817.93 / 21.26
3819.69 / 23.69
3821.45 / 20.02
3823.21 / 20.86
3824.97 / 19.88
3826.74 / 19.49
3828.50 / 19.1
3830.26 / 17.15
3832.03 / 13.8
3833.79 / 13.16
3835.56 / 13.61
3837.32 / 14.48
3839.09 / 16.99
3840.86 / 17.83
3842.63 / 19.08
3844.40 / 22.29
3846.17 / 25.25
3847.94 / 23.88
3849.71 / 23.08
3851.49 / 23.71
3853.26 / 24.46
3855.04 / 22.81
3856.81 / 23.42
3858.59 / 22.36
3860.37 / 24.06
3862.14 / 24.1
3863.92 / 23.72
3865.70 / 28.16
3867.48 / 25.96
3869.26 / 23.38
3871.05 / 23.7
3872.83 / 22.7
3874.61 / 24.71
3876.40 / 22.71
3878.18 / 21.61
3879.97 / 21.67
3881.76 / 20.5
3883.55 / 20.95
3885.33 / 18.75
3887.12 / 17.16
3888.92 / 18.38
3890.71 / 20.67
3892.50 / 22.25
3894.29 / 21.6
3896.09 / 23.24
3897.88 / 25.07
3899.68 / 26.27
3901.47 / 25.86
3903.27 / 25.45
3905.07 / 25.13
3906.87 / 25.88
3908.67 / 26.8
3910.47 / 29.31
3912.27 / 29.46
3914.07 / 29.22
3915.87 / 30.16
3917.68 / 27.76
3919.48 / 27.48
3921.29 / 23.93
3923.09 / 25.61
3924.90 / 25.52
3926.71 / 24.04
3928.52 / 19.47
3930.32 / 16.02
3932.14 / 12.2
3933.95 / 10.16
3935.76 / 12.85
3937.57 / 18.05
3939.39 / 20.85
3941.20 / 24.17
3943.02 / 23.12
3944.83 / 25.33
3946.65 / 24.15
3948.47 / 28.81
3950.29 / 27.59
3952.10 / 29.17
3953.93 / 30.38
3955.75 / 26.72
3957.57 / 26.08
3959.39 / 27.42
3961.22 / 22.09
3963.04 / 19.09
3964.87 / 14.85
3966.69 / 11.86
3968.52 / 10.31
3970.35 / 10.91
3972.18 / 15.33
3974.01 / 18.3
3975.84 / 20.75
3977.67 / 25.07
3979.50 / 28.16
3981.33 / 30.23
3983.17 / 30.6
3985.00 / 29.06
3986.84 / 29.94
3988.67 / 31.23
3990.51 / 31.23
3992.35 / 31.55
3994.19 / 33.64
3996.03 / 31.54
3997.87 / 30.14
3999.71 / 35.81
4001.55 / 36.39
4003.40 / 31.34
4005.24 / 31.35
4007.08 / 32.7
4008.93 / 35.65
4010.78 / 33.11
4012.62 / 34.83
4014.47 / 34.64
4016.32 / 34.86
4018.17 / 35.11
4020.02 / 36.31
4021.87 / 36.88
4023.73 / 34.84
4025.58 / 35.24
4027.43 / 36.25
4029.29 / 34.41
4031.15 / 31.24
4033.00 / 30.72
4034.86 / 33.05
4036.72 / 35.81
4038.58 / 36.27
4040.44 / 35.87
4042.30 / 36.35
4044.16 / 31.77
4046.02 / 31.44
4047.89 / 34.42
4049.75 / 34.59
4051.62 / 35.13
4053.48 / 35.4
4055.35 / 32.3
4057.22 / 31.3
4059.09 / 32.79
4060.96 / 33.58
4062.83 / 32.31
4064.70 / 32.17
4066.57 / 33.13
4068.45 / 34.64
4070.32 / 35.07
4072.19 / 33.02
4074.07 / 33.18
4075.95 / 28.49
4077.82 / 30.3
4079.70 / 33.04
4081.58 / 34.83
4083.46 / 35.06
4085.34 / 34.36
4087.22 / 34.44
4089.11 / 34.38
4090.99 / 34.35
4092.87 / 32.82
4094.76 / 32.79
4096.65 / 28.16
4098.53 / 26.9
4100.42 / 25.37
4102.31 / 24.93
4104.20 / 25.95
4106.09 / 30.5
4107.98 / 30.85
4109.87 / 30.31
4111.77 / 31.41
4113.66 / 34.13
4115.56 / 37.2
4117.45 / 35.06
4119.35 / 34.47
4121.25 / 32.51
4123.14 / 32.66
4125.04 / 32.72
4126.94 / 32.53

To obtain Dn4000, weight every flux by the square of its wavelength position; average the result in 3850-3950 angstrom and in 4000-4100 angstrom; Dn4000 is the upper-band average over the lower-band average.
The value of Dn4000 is 1.56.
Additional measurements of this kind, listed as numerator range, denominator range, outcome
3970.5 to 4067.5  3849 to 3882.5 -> 1.48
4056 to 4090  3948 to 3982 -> 1.58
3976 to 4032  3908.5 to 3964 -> 1.41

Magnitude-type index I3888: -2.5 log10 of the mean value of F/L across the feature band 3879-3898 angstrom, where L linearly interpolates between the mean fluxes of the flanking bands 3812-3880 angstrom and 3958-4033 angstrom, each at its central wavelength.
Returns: 0.139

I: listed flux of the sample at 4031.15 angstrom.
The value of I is 31.24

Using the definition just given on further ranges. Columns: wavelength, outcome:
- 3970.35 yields 10.91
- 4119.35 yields 34.47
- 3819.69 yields 23.69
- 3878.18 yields 21.61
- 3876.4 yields 22.71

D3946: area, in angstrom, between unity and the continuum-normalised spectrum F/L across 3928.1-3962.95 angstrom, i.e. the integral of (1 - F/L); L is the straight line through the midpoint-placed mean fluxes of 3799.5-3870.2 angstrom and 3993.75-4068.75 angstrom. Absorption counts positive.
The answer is 7.8 angstrom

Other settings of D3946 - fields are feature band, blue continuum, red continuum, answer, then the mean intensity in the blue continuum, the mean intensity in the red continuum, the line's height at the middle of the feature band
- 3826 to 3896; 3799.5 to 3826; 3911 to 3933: 7.48 angstrom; 23.1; 24.3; 23.6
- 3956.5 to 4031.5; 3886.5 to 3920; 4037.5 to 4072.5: 4.26 angstrom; 25.2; 33.8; 30.3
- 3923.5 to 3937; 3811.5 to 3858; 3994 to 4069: 4.70 angstrom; 20.4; 33.9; 26.9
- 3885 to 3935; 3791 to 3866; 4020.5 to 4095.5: 4.69 angstrom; 21.4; 33.7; 25.8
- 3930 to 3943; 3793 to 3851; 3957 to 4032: 4.64 angstrom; 20.7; 28.8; 26.1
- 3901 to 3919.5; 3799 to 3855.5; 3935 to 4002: -3.33 angstrom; 21.1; 24.9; 23.3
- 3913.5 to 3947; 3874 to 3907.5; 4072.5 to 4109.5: 2.94 angstrom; 22.5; 31.1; 24.2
